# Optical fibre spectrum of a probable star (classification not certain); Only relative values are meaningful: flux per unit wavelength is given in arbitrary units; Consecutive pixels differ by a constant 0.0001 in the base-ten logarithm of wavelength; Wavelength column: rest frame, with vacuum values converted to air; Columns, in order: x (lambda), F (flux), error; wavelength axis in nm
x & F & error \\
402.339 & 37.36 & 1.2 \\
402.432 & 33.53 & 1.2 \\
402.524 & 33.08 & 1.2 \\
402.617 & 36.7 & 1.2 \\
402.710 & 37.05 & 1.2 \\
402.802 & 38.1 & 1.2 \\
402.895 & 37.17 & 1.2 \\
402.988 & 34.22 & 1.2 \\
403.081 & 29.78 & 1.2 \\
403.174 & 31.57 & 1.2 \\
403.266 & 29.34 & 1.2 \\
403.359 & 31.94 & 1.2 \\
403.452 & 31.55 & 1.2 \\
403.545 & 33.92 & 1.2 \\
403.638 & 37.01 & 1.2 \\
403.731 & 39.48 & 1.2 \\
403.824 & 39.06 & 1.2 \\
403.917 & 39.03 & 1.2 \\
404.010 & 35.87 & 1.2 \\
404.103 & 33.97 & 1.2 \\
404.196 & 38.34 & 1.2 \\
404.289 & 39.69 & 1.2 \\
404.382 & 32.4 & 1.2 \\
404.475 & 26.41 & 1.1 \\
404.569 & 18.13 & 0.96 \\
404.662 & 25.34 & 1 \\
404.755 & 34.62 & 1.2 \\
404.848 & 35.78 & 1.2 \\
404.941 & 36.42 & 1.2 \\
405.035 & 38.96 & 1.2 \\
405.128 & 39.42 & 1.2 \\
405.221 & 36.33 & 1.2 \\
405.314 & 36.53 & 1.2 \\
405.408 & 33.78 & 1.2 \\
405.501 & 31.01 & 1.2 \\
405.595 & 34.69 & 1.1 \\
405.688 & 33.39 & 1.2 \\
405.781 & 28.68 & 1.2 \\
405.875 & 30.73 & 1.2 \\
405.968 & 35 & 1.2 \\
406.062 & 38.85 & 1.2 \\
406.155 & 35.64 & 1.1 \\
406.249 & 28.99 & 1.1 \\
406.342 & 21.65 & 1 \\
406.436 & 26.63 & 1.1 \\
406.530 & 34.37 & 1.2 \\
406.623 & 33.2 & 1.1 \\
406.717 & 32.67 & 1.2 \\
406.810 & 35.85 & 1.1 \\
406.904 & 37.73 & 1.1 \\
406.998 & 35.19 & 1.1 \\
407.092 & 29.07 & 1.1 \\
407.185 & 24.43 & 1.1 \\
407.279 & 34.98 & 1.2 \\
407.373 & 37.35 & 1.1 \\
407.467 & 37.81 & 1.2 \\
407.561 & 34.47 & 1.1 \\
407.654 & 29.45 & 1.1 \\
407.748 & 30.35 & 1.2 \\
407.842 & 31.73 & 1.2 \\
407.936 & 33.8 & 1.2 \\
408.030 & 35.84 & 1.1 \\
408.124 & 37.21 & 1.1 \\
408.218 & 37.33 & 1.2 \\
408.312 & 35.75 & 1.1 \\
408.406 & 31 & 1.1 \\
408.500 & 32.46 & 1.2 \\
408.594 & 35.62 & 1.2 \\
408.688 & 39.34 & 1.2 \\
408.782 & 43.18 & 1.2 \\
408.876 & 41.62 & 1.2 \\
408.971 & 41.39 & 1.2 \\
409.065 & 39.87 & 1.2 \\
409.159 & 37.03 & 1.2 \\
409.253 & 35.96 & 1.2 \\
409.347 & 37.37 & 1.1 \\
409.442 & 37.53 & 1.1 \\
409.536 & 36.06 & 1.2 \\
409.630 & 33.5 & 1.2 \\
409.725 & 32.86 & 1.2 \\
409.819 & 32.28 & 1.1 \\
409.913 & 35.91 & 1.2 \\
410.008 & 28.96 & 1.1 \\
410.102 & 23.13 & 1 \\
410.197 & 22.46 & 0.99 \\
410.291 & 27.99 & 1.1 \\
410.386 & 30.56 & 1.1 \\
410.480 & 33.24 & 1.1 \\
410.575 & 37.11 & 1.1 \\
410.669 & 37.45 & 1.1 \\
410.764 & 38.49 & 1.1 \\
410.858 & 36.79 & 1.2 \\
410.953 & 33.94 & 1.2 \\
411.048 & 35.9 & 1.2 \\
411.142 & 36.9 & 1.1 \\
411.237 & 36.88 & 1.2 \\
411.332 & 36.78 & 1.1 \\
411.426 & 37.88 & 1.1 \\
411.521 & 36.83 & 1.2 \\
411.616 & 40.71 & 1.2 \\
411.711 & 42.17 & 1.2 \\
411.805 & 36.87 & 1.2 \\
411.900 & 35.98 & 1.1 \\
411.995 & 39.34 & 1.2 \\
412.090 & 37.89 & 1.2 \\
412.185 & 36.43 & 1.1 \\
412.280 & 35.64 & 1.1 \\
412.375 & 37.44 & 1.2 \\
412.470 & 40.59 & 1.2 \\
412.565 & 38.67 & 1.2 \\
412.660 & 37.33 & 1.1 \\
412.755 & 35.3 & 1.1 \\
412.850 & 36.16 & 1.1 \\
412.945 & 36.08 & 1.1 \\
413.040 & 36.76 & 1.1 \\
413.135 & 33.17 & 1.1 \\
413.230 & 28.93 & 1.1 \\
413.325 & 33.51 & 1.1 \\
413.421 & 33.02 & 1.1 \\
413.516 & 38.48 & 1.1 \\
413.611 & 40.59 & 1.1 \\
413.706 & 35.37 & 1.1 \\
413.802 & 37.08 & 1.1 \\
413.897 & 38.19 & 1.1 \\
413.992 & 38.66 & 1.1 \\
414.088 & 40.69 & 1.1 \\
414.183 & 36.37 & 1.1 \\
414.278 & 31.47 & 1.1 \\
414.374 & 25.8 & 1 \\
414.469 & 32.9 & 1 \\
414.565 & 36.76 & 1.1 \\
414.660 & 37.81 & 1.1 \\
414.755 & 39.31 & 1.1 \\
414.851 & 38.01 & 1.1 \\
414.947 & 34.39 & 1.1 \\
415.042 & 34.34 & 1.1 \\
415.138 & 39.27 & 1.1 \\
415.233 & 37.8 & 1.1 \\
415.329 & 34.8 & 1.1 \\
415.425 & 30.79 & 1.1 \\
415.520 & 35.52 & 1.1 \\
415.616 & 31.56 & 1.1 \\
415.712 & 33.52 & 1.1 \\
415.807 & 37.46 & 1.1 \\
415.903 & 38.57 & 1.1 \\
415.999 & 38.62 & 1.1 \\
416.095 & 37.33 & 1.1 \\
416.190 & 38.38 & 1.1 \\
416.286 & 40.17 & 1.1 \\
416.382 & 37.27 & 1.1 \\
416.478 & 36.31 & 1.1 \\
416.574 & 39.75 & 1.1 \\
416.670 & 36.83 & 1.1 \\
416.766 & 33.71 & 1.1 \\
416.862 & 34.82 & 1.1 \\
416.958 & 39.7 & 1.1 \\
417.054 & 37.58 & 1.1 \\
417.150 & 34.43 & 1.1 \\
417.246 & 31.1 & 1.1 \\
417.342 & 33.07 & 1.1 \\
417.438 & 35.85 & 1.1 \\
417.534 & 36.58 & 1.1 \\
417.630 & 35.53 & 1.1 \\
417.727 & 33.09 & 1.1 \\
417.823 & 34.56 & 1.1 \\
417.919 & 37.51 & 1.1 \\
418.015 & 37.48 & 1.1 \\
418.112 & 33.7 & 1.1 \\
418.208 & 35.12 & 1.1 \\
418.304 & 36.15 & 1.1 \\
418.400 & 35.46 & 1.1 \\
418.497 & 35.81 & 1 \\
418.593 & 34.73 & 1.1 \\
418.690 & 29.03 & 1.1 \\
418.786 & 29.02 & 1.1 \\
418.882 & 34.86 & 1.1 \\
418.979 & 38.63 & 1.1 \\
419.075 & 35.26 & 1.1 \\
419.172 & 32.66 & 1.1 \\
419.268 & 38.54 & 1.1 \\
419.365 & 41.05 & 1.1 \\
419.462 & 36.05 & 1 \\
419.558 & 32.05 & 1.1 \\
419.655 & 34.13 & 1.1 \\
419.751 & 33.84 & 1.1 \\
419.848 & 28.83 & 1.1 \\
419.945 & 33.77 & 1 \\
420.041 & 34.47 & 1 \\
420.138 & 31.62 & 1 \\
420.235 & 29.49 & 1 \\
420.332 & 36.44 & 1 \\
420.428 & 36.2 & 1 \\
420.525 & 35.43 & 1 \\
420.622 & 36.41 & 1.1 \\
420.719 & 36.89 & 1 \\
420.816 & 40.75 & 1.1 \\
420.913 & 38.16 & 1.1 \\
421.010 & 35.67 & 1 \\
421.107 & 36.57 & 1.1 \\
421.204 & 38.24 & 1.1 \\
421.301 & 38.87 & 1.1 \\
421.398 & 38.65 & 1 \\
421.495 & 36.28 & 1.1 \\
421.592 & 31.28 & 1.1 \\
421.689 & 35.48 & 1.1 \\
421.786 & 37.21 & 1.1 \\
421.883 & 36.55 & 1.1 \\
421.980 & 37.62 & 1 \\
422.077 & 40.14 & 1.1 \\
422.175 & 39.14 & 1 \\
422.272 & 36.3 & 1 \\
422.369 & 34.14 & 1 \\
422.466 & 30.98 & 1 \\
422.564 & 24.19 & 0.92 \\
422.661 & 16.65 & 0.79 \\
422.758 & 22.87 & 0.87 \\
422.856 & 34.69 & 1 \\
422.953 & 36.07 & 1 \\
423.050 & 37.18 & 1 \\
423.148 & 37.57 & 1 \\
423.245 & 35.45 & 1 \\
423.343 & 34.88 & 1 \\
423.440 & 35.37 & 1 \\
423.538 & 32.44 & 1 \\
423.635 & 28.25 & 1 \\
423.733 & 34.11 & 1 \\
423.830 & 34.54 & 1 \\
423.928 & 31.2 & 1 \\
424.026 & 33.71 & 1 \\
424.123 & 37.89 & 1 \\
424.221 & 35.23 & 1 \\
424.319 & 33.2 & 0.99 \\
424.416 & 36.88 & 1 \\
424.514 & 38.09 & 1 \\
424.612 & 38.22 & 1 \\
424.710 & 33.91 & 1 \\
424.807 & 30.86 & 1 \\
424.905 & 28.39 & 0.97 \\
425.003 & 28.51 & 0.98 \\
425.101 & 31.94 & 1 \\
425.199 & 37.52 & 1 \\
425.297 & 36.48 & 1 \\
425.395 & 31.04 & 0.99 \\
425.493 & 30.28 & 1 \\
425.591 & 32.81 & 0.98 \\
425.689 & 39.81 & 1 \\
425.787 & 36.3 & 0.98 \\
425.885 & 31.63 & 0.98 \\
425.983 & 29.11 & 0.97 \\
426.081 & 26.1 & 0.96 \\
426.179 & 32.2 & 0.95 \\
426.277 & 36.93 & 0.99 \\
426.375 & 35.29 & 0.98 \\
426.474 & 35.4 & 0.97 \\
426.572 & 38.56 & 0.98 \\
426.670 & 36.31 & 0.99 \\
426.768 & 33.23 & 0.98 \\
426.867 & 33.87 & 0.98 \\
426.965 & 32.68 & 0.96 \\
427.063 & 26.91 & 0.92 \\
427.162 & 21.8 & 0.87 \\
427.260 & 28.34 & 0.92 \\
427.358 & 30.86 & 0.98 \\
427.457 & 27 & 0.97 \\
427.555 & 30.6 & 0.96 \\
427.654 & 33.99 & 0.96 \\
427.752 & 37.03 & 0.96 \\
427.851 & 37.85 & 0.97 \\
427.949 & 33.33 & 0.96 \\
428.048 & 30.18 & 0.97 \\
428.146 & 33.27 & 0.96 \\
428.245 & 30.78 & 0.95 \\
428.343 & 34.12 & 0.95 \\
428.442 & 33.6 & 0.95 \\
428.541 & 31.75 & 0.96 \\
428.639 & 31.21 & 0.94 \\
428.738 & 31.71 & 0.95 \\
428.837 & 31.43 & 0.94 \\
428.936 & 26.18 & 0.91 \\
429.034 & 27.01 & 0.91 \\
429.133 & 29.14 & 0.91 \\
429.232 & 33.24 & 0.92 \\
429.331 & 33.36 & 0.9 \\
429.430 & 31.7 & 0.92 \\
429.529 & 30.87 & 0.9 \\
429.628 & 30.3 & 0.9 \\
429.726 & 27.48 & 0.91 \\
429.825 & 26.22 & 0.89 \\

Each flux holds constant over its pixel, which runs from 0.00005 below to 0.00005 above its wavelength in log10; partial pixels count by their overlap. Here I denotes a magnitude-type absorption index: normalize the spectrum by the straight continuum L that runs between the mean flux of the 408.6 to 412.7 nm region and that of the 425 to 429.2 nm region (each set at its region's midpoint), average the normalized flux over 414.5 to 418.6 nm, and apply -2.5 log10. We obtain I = -0.04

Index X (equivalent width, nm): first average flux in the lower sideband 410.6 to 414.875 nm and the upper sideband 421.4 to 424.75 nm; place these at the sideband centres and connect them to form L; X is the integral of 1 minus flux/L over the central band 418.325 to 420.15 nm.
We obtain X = 0.04 nm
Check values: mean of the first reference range 36.6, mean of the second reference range 34.1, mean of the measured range 34.3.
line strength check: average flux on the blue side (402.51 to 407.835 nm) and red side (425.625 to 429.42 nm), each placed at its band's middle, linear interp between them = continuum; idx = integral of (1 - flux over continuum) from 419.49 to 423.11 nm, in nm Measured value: -0.21 nm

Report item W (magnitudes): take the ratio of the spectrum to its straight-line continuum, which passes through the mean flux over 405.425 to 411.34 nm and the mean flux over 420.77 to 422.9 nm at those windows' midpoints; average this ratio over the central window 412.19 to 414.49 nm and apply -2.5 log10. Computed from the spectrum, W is -0.05 mag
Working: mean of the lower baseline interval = 34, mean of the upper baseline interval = 34.5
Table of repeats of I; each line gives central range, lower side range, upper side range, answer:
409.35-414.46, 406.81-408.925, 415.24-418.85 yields -0.01 mag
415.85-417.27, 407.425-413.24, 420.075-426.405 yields -0.06 mag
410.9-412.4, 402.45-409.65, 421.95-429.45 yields -0.10 mag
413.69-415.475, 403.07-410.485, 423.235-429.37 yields -0.08 mag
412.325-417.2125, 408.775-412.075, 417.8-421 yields -0.03 mag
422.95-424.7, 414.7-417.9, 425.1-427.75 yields -0.05 mag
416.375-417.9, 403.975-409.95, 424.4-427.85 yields -0.07 mag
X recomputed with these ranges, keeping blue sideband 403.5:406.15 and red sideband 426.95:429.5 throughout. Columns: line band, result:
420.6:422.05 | -0.22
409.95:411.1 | 0.05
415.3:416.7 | -0.16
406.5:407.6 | 0.01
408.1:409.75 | -0.15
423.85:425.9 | -0.16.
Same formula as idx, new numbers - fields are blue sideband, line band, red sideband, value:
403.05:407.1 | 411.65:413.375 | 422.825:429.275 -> -0.17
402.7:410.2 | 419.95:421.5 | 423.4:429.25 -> -0.15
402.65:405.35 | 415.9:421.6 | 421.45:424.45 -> -0.29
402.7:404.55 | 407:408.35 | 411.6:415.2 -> 0.07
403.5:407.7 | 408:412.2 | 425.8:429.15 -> -0.32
